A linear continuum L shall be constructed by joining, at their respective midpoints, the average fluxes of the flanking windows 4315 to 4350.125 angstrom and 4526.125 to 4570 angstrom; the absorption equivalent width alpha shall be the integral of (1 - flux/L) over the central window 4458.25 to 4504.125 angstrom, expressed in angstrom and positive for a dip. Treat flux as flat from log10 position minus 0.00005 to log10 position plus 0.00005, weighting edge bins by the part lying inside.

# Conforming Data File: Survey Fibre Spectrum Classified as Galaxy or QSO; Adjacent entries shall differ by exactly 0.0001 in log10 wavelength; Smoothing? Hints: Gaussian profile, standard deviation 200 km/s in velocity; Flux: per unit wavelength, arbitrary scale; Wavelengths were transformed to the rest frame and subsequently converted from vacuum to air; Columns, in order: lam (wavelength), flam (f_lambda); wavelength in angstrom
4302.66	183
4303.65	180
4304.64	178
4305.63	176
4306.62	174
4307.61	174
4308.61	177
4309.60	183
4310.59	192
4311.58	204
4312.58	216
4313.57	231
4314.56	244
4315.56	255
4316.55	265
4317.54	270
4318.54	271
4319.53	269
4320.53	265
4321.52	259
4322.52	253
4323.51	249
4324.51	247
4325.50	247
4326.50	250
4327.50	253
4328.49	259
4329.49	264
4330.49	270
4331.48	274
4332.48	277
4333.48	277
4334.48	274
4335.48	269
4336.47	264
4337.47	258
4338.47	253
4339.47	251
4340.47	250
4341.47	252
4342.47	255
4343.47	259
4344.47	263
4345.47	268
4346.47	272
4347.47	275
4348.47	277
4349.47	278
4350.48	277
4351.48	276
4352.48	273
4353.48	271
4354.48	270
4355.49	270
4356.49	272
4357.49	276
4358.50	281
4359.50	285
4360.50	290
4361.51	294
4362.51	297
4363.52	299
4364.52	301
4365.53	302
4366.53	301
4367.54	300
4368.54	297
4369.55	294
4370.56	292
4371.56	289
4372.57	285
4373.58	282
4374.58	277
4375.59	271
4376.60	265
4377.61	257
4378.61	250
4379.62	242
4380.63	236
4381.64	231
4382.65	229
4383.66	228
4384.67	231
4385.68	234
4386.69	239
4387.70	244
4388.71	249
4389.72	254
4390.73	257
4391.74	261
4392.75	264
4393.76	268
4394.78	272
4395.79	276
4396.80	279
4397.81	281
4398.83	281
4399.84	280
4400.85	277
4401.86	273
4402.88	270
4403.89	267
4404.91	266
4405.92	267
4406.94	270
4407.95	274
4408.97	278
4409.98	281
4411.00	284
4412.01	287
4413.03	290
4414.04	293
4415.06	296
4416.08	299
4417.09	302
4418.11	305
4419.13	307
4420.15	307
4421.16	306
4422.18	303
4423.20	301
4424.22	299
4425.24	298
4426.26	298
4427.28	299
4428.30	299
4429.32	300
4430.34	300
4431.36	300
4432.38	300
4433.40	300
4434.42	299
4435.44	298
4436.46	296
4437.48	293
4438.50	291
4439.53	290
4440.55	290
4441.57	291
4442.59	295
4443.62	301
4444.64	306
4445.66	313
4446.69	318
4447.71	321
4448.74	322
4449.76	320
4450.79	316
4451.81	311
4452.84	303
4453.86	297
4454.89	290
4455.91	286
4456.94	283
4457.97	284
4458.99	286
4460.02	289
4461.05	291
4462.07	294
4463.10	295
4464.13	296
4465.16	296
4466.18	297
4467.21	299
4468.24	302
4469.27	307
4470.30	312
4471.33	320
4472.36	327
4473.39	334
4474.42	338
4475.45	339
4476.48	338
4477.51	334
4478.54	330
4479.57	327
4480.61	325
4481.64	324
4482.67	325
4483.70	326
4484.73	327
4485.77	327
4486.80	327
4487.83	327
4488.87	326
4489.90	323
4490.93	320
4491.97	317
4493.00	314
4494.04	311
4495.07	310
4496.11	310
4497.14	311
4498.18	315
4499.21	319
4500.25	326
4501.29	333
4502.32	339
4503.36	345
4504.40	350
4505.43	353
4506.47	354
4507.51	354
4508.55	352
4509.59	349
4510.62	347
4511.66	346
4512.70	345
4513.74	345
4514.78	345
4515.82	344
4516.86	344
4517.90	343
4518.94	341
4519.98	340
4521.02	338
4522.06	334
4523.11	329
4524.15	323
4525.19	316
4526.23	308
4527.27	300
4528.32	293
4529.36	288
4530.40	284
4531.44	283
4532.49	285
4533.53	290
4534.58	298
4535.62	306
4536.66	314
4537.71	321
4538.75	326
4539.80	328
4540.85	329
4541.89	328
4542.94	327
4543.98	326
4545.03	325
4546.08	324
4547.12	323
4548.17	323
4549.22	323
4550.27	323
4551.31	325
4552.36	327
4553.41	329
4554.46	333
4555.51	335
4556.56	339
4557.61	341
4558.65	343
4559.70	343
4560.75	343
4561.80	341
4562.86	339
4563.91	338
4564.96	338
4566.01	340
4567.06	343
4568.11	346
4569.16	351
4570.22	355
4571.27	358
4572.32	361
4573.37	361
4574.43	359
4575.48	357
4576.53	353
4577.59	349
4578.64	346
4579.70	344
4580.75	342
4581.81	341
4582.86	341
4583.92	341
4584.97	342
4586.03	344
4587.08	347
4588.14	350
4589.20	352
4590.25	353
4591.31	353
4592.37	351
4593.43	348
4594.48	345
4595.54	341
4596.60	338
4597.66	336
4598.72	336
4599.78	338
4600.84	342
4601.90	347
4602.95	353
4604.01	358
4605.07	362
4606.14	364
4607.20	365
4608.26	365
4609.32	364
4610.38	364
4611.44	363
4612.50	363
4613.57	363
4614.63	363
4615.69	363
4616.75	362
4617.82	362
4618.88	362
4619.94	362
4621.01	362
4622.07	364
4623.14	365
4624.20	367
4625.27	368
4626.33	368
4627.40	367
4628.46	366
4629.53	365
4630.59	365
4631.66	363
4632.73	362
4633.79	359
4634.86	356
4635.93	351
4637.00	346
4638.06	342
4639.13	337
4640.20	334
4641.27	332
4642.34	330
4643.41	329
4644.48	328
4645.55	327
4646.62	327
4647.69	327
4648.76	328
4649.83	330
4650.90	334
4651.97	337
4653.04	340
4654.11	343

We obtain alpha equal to -2.0 angstrom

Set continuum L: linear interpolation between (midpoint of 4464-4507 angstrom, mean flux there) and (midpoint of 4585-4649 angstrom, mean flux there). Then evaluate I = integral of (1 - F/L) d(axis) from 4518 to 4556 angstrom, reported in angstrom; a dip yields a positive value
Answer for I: 1.9 angstrom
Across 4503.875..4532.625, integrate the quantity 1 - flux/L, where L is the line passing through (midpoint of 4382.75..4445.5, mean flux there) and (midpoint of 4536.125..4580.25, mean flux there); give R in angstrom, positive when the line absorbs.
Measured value -0.73 angstrom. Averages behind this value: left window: 283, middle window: 330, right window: 338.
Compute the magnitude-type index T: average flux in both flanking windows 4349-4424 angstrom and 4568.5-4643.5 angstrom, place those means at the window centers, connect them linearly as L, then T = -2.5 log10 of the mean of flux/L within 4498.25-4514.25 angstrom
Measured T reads -0.08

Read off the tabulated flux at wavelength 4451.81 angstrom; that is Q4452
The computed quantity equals 311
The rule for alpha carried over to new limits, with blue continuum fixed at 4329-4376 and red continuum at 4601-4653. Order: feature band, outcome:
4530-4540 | 0.7 angstrom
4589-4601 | 0.0 angstrom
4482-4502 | -0.4 angstrom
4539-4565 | 0.0 angstrom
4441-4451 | -0.2 angstrom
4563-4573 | -0.3 angstrom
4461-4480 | -0.3 angstrom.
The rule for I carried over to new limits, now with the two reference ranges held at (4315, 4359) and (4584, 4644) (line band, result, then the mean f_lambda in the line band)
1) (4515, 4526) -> -0.4 angstrom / 335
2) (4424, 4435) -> -0.2 angstrom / 299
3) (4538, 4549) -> 0.2 angstrom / 326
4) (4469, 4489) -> -1.1 angstrom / 327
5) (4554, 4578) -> -0.6 angstrom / 346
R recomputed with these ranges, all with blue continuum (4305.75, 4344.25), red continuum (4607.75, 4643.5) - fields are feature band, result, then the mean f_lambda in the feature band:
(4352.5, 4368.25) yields -1.71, 287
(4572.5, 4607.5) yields -0.41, 348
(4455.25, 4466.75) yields 0.22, 291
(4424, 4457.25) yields -1.39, 301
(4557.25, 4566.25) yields -0.18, 341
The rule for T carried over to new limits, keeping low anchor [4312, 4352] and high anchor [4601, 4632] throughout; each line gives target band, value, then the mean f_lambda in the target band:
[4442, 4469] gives 0.02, 300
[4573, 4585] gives 0.00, 348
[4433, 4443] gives 0.02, 294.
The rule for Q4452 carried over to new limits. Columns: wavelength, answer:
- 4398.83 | 281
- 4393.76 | 268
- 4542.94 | 327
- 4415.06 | 296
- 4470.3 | 312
